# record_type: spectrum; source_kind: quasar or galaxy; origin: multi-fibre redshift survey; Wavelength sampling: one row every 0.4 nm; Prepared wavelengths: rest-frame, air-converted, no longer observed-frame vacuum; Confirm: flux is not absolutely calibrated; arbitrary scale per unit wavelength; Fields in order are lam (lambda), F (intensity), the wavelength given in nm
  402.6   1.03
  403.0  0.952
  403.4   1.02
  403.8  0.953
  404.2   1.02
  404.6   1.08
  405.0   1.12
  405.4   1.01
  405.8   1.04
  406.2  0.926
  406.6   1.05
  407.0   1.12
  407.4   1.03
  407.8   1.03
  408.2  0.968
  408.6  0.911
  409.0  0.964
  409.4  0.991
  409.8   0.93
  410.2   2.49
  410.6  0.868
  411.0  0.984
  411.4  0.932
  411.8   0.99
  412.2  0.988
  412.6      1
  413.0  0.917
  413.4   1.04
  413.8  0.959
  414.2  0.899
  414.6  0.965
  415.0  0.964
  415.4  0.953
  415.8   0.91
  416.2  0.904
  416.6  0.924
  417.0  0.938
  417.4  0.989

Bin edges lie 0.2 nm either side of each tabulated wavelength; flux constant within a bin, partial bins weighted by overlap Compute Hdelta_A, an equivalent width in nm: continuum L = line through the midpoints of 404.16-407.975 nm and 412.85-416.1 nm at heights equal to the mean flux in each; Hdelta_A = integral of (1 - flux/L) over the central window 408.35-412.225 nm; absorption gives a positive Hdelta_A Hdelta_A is -0.43 nm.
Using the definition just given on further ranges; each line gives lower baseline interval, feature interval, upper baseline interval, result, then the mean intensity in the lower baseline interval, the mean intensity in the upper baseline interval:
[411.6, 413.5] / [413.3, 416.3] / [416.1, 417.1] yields 0.01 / 0.984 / 0.922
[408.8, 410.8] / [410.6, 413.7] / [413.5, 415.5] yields 0.35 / 1.25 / 0.952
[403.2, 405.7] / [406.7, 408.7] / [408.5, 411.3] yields 0.16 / 1.03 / 1.16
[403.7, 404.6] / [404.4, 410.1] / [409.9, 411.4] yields 0.62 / 1.01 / 1.34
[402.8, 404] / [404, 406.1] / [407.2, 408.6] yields -0.14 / 0.975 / 0.995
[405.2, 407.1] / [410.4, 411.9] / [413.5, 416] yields 0.06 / 1.02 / 0.946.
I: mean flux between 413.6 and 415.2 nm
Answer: 0.947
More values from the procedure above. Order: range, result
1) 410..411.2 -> 1.45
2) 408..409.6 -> 0.958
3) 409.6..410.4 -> 1.71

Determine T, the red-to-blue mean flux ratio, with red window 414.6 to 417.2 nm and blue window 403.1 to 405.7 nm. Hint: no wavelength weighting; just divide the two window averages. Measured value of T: 0.9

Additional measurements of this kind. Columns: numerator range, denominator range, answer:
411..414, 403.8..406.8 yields 0.95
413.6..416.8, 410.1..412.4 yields 0.81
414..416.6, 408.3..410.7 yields 0.78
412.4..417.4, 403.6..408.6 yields 0.93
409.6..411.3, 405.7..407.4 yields 1.25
